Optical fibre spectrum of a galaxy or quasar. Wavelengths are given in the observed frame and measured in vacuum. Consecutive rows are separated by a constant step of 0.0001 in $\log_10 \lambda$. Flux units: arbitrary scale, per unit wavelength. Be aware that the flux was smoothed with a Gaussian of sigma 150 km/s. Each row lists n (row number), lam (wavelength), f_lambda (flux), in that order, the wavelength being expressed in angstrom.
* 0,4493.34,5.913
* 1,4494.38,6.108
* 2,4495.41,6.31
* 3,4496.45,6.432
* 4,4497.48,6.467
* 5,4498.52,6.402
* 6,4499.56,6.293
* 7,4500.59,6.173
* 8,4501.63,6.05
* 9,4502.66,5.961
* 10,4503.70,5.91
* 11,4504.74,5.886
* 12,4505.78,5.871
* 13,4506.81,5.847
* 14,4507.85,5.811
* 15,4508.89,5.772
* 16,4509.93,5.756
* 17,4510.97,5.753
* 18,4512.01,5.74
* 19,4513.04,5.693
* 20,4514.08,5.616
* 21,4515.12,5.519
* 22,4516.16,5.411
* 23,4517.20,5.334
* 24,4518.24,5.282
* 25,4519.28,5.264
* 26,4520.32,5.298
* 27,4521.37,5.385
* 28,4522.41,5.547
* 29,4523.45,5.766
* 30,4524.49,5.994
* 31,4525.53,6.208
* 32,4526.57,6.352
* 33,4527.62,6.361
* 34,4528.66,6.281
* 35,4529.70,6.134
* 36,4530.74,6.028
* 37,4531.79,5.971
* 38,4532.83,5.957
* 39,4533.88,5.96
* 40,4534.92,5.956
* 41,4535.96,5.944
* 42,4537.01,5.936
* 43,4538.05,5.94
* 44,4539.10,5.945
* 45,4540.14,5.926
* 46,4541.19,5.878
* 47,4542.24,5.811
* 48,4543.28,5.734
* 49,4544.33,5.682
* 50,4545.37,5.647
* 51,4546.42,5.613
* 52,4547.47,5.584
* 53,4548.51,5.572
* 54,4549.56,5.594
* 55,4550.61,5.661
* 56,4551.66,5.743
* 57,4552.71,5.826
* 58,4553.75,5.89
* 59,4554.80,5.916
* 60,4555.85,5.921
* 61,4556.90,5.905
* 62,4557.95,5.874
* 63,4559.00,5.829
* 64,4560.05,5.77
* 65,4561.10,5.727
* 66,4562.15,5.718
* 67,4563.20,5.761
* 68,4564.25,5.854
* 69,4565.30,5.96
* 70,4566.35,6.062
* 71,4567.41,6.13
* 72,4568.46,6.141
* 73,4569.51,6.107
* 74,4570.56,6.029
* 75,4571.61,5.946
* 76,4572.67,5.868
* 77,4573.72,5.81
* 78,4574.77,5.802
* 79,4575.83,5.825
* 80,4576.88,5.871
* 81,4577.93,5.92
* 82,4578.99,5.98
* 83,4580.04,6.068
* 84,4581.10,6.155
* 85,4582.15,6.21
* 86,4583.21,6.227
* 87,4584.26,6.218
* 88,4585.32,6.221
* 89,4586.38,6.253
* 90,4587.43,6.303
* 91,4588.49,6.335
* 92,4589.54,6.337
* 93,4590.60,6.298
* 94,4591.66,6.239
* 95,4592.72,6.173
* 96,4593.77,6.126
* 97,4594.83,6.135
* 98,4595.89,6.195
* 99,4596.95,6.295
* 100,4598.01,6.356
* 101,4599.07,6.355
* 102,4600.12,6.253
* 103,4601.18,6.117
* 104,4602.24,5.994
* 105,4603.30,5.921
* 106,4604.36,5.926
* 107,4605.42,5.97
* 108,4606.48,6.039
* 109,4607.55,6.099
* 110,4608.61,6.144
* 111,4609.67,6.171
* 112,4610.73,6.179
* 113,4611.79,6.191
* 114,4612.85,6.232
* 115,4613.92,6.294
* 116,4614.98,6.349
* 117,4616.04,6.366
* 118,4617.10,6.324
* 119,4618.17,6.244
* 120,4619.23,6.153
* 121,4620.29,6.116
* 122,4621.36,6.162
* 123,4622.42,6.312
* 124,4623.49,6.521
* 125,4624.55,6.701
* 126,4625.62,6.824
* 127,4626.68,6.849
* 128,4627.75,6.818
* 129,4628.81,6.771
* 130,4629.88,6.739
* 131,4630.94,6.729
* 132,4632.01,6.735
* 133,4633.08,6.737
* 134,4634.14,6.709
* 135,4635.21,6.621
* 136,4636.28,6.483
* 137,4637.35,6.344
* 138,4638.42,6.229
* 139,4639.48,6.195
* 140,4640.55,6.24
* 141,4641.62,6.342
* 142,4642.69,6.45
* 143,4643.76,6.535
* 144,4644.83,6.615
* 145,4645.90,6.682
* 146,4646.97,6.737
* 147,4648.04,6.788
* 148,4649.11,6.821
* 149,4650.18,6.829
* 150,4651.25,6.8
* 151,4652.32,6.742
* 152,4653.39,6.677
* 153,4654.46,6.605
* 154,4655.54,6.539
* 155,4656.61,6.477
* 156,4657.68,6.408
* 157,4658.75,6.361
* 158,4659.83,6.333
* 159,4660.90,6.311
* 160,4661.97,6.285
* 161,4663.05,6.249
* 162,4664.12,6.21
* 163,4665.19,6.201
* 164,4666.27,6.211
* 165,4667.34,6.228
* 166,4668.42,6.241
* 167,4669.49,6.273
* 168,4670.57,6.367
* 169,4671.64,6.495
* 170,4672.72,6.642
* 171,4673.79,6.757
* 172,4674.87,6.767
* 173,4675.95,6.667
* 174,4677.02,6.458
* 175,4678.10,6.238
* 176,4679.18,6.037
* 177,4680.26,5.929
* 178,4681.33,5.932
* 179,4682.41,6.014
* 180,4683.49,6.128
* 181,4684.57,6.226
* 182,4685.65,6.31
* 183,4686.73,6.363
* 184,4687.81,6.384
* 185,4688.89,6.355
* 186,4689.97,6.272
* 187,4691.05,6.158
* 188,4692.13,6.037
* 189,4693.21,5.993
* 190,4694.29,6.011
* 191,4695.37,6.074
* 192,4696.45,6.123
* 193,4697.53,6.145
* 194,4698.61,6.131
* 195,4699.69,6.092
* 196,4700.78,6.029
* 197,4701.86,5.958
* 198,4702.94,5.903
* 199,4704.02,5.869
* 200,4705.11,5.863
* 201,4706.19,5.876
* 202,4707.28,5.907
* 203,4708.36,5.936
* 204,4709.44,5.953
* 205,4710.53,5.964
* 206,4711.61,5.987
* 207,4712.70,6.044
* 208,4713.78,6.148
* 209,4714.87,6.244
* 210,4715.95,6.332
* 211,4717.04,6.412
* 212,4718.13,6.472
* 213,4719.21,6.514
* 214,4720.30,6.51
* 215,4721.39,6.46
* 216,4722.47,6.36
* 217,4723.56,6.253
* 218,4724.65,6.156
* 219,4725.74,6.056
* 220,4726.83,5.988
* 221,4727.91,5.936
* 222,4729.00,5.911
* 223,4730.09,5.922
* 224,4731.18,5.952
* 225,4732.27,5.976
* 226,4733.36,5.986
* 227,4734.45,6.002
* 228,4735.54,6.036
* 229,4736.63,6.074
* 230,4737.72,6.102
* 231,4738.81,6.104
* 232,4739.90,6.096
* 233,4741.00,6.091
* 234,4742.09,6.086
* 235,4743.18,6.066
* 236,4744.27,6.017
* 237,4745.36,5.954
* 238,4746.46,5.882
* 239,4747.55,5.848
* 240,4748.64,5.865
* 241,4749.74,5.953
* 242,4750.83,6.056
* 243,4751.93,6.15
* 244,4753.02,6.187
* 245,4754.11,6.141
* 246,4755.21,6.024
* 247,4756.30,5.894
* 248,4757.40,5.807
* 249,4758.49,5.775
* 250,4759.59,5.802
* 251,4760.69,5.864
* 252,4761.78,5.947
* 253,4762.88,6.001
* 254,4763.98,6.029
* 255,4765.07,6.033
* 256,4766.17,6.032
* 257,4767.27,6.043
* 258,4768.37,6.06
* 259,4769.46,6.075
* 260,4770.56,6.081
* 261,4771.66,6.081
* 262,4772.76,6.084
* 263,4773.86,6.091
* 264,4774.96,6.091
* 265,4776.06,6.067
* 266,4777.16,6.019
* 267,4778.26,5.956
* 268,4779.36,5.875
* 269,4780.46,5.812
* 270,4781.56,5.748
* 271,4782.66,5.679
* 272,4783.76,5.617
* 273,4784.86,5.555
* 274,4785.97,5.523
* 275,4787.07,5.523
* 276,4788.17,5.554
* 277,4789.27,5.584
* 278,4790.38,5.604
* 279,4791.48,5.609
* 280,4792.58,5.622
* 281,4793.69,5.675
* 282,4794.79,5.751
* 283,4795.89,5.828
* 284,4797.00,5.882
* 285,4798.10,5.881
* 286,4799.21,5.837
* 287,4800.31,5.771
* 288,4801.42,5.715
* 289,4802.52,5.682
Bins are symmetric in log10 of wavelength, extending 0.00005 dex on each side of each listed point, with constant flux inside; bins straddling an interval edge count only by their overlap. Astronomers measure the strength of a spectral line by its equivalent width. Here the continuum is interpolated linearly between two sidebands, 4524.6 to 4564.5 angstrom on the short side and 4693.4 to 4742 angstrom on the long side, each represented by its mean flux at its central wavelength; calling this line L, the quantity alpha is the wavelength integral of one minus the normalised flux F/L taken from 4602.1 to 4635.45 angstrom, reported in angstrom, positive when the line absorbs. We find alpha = -2.3 angstrom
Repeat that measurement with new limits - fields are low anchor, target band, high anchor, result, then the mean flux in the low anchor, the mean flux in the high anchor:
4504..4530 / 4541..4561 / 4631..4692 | 0.5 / 5.75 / 6.42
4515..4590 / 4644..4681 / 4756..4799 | -3.8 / 5.89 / 5.85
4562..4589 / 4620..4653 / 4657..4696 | -2.2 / 6.03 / 6.28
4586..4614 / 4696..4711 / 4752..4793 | 0.1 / 6.18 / 5.88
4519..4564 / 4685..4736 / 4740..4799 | -2.0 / 5.84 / 5.9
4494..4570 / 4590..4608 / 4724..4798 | -0.8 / 5.87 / 5.92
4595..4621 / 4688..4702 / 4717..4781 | 0.0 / 6.18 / 6.05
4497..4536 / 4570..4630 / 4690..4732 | -2.5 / 5.87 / 6.1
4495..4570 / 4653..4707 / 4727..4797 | -3.1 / 5.86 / 5.92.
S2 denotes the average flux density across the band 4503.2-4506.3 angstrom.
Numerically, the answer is 5.89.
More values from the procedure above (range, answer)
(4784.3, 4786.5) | 5.52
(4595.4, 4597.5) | 6.24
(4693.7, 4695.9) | 6.05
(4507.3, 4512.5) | 5.76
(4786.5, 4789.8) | 5.57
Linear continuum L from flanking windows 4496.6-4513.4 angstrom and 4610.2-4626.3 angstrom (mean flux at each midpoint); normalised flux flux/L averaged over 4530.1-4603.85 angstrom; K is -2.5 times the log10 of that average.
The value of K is 0.04 mag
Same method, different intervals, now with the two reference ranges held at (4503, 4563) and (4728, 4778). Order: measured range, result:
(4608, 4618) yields -0.07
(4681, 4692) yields -0.05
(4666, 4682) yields -0.07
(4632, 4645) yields -0.10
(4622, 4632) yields -0.14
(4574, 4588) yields -0.04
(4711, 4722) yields -0.06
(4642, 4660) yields -0.12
